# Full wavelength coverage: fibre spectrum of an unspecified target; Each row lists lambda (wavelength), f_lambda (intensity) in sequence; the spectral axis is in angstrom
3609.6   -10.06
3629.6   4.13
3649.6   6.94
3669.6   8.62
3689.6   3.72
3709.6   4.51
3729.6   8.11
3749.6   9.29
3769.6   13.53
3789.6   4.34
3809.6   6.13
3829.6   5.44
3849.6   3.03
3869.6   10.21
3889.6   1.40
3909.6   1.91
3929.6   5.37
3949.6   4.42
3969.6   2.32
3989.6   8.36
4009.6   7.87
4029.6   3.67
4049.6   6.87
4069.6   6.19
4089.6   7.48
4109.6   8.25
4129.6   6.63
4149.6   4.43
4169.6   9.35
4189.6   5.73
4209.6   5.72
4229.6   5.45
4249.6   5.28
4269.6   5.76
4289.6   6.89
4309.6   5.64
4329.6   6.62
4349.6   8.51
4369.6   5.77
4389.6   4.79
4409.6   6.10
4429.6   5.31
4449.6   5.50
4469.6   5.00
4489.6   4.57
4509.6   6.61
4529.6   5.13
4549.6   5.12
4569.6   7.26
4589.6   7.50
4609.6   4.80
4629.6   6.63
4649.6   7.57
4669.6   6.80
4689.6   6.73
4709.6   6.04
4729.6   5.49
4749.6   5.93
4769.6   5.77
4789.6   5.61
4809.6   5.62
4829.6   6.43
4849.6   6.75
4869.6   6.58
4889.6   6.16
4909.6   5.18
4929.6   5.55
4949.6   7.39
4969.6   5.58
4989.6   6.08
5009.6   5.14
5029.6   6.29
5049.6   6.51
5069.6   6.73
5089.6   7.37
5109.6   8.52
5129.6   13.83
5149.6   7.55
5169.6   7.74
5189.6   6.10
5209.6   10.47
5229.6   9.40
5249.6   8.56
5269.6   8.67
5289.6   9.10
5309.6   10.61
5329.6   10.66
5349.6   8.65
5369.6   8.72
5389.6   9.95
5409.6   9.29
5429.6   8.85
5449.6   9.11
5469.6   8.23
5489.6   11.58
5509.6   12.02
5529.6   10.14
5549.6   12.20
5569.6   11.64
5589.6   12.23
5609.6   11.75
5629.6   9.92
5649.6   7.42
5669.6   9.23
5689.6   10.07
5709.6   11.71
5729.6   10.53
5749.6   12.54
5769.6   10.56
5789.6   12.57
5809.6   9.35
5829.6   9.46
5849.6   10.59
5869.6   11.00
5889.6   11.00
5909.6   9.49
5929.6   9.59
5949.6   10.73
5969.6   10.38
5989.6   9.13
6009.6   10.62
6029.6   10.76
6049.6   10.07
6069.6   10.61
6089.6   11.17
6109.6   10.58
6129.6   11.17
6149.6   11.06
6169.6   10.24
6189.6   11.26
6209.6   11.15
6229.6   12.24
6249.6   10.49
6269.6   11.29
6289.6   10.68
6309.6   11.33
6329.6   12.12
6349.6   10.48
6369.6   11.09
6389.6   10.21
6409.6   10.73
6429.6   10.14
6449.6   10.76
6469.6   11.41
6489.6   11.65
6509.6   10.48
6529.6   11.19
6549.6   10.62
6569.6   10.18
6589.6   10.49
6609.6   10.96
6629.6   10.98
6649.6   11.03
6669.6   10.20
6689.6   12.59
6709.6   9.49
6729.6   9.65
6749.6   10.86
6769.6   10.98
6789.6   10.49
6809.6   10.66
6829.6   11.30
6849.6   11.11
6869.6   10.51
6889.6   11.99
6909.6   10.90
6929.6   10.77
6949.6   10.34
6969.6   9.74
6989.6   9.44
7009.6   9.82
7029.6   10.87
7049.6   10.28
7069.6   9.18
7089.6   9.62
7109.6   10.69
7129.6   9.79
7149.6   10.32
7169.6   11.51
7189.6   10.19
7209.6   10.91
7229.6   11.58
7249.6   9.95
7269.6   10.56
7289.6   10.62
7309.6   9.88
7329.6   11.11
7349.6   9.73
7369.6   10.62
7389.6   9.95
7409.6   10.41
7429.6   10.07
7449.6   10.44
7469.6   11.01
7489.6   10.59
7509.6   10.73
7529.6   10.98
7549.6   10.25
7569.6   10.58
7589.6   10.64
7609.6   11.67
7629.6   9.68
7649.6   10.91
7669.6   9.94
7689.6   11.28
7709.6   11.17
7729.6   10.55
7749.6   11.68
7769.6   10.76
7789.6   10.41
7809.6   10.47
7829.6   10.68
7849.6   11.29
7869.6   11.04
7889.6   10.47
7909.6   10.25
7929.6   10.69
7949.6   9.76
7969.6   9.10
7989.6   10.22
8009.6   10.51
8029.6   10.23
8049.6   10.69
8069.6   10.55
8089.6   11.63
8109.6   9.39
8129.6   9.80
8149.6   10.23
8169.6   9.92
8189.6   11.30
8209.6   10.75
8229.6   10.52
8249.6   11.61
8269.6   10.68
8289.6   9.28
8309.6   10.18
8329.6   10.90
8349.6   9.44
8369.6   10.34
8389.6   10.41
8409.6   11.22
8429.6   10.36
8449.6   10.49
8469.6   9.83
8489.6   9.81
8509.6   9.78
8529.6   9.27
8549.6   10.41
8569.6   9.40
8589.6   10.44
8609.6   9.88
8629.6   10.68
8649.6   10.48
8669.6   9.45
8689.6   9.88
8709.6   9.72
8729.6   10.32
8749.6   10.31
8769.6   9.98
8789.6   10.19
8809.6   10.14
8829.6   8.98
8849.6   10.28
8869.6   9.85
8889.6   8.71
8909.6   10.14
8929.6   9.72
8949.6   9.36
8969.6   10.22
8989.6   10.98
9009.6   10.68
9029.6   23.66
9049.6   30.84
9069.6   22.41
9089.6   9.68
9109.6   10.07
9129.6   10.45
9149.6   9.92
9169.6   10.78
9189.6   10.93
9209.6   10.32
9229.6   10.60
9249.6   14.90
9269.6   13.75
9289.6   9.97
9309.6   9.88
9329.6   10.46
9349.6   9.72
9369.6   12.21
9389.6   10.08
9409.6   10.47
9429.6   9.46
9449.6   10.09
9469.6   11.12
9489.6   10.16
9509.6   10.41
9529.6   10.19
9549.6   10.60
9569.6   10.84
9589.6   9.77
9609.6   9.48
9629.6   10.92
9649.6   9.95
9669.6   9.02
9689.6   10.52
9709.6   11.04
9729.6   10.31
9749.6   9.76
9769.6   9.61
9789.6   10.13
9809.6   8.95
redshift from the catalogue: 0.377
